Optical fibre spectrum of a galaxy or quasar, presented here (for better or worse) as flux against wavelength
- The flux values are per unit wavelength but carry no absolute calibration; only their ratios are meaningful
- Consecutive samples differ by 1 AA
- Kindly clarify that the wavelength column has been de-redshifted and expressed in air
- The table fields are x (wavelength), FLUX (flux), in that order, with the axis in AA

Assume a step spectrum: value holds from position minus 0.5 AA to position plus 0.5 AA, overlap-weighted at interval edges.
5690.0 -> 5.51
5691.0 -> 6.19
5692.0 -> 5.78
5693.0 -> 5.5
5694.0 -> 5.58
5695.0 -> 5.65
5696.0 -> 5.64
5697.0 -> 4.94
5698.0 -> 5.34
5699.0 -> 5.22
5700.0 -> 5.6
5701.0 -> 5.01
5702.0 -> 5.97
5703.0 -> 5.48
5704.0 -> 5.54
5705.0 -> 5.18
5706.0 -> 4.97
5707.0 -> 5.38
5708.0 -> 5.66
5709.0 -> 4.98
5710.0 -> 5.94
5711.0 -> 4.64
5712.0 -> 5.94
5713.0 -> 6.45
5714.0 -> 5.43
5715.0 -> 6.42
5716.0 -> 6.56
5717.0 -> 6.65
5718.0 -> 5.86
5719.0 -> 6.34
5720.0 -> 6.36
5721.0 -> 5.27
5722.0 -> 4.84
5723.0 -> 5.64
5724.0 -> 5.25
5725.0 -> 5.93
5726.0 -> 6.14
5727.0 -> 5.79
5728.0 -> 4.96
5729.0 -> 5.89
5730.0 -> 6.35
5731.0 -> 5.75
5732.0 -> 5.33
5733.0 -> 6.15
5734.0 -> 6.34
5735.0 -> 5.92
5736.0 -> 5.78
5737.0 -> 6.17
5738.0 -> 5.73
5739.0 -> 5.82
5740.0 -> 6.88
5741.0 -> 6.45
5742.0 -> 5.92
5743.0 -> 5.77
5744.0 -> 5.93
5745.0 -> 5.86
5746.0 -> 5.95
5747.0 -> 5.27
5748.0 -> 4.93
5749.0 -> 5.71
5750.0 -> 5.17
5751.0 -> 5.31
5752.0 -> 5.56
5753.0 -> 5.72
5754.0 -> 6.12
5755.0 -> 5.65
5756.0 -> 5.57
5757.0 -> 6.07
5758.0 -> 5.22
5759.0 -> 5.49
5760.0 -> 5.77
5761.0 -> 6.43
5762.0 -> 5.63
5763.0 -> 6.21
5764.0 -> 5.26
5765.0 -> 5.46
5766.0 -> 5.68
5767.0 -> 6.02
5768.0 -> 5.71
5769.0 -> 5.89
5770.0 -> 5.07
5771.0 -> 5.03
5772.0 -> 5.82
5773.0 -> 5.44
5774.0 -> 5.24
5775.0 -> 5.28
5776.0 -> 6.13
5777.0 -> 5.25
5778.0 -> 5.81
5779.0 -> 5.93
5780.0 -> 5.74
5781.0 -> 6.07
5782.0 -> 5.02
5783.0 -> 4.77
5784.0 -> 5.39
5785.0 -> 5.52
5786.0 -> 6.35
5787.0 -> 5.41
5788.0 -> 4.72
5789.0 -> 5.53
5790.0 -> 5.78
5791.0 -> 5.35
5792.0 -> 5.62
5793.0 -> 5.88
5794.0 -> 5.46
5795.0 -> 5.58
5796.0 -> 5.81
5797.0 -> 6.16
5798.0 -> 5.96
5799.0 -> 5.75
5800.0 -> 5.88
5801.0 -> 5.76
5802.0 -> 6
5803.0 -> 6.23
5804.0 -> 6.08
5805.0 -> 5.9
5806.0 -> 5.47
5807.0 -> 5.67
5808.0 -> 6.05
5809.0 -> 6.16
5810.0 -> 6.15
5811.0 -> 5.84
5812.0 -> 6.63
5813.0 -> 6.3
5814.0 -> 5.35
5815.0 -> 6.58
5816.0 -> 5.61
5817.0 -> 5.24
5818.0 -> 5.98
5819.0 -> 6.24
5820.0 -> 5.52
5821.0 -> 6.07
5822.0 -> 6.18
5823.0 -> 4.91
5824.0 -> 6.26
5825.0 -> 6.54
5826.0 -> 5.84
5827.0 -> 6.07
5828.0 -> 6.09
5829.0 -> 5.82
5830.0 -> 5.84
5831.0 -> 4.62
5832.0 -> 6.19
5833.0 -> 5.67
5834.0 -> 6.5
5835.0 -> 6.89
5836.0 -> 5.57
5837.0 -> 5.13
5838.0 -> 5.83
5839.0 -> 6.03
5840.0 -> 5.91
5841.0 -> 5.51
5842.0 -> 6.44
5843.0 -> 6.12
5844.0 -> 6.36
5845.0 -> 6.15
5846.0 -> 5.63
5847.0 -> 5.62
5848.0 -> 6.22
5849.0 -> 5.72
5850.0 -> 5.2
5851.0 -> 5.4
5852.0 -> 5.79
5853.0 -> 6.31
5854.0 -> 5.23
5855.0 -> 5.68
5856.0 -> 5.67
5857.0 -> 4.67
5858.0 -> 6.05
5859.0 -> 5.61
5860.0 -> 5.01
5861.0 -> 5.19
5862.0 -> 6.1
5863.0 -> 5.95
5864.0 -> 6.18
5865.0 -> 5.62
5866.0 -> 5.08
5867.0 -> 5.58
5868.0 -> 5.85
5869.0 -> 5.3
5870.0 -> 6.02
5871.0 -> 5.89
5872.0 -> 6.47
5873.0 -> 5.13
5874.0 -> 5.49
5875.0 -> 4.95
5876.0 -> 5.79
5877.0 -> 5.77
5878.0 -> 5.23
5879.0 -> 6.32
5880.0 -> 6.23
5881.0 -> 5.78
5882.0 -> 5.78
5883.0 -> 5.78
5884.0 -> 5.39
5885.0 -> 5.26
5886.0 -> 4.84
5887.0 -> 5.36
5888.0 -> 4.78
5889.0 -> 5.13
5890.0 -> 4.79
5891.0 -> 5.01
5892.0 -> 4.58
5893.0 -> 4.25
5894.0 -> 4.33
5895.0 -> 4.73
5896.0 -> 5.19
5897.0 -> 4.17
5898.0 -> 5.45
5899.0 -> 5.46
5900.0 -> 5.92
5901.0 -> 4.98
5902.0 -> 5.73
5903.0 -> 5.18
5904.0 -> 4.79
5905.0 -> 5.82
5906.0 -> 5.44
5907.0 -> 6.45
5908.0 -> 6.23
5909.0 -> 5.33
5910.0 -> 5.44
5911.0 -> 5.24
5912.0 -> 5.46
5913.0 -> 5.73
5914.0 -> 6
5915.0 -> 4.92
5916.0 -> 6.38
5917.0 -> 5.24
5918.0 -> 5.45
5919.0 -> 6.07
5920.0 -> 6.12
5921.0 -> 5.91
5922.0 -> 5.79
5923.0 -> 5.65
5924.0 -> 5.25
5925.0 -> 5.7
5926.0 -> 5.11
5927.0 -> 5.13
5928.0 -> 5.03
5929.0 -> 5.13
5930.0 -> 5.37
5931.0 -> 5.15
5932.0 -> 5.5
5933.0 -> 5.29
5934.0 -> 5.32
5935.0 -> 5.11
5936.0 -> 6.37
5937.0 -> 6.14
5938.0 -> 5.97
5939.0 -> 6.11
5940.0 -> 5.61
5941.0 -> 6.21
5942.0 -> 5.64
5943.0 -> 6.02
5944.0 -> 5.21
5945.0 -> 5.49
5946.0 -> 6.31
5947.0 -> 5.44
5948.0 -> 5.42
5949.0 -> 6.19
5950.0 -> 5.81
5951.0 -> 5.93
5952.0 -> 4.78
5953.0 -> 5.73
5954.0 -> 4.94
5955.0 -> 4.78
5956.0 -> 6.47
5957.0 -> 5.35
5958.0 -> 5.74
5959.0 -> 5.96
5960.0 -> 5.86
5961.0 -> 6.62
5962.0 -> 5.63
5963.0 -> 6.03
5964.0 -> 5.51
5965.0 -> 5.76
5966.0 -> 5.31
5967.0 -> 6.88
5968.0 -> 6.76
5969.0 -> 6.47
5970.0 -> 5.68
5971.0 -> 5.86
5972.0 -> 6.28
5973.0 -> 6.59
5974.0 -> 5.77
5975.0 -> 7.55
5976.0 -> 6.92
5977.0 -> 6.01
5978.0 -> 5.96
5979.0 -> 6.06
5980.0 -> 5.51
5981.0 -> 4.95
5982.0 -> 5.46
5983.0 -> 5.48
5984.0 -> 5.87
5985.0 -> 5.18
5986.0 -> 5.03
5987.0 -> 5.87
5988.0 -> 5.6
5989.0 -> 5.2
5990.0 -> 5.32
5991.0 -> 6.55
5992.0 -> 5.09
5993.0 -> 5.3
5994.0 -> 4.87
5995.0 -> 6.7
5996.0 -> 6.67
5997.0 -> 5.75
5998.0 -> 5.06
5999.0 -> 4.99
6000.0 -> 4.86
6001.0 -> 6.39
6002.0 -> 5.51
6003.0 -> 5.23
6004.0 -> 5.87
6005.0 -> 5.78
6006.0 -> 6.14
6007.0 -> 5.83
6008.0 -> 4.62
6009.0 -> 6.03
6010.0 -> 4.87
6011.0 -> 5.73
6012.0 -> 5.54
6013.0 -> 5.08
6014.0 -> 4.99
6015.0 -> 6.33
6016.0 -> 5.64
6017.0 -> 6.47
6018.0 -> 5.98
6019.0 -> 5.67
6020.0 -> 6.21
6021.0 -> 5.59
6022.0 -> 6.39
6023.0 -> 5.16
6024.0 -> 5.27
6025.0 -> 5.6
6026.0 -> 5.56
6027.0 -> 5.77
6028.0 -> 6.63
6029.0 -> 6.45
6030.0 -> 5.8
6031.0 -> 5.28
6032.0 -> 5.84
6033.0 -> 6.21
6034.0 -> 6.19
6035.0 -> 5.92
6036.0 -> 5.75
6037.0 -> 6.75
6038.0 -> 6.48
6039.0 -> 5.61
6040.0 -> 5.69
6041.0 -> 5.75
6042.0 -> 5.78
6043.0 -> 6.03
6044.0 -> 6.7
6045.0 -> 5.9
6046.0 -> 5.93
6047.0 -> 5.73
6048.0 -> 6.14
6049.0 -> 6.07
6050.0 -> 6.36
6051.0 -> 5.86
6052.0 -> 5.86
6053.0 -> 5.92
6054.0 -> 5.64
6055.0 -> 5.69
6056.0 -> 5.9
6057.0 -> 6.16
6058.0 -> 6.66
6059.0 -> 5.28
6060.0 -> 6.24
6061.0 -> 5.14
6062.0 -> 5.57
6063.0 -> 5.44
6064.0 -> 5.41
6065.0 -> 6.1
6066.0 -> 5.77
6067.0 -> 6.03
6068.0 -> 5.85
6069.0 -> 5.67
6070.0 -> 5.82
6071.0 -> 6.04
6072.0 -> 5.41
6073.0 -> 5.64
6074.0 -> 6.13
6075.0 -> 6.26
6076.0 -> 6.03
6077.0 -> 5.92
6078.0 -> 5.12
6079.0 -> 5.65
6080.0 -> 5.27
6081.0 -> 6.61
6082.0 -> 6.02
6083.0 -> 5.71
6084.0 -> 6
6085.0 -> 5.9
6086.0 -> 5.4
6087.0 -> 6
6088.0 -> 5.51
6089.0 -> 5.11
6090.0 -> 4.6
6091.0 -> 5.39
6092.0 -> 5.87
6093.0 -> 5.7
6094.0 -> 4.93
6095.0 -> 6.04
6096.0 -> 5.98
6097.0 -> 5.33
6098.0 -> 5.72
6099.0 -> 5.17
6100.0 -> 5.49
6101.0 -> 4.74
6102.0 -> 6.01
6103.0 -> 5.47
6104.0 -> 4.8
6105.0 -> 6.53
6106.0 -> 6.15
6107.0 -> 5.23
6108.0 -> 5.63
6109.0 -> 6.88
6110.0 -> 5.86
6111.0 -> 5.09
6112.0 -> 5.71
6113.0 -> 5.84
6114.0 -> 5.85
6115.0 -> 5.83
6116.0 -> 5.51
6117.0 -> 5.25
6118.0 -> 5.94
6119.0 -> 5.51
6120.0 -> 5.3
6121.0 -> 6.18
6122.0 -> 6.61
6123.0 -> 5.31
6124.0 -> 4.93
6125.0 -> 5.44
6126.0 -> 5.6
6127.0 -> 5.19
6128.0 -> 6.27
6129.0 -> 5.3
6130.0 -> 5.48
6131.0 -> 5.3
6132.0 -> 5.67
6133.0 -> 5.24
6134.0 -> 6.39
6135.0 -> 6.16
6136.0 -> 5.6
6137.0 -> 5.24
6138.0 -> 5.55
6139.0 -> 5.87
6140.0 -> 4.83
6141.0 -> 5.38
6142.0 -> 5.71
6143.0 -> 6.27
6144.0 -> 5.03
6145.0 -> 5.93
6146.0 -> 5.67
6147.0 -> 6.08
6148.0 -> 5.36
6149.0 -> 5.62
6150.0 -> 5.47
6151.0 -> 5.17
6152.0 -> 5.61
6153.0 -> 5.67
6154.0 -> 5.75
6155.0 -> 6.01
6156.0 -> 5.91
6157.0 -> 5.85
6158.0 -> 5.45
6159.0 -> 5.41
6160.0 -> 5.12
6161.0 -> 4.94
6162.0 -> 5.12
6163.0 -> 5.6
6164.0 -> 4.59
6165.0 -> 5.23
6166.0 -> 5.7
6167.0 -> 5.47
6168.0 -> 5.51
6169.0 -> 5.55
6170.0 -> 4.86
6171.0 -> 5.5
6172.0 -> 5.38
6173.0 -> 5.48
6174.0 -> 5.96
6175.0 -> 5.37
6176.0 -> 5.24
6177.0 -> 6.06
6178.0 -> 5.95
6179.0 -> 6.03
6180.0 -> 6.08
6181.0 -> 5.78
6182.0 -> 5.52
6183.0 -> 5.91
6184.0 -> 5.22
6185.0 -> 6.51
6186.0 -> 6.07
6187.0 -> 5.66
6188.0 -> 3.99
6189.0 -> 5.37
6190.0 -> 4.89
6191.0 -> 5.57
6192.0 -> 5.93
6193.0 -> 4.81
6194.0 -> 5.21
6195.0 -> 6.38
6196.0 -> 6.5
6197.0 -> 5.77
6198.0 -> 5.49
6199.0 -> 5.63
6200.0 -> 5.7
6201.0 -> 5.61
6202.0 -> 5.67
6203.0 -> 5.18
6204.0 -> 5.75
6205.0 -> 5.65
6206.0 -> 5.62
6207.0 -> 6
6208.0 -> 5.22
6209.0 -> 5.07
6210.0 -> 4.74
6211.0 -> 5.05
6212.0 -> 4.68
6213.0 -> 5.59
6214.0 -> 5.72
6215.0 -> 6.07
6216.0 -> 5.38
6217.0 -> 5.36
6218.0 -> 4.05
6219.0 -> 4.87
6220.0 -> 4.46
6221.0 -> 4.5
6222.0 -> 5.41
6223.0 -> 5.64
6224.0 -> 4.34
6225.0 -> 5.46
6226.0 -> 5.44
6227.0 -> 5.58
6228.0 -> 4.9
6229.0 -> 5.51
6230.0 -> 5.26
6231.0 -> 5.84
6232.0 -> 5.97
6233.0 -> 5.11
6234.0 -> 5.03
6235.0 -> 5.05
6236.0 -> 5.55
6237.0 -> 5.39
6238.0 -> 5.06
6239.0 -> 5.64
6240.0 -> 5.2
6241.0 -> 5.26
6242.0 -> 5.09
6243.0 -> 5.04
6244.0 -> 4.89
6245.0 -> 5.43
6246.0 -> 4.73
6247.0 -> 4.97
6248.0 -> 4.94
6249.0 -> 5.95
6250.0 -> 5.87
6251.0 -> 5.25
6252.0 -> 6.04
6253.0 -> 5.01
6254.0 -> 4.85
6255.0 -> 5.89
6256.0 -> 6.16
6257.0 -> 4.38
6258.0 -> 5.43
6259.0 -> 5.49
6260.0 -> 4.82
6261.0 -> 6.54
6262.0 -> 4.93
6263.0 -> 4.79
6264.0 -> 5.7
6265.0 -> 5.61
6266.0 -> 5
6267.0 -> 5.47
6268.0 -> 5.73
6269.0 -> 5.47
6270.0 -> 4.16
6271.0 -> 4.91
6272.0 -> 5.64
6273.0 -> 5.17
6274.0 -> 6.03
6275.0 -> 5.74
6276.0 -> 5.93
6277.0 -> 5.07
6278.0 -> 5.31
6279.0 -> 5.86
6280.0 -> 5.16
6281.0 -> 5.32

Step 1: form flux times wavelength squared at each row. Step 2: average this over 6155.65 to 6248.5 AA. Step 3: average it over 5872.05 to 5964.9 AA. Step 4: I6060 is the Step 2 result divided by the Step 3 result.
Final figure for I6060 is 1.07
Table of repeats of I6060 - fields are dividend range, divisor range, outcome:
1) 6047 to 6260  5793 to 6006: 1.06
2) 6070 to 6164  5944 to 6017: 1.03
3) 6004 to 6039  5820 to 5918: 1.09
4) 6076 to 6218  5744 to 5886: 1.09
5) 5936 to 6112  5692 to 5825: 1.10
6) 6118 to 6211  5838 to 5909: 1.11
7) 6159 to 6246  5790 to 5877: 1.05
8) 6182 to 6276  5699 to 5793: 1.11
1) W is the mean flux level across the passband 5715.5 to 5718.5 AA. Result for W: 6.36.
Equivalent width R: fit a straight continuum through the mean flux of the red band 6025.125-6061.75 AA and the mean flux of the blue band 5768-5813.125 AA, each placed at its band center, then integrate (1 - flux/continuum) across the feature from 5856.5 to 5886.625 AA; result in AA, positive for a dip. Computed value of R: 0.91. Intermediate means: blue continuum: 5.7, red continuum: 5.96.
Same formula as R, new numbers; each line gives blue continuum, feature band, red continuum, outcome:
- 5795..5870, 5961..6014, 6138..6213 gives -0.52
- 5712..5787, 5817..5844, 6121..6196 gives -0.93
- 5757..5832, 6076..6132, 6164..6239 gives -1.24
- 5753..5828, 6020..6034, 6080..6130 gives -0.43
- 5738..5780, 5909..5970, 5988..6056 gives 0.81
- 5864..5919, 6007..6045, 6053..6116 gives -1.33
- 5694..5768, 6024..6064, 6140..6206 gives -2.21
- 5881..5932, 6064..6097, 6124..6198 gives -1.36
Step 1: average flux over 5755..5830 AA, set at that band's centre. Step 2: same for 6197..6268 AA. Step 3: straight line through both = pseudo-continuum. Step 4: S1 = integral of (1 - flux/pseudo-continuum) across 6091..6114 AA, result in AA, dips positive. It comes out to -0.8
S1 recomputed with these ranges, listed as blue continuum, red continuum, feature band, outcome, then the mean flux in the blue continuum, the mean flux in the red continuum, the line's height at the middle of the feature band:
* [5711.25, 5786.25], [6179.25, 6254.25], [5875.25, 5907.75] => 1.9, 5.75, 5.38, 5.63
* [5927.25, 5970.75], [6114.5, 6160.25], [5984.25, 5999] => 0.3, 5.72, 5.61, 5.69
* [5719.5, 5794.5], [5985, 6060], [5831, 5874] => -0.3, 5.68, 5.78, 5.71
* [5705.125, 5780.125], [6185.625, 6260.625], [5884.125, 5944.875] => 1.9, 5.73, 5.34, 5.59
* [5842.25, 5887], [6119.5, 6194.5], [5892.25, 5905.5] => 1.4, 5.67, 5.55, 5.65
